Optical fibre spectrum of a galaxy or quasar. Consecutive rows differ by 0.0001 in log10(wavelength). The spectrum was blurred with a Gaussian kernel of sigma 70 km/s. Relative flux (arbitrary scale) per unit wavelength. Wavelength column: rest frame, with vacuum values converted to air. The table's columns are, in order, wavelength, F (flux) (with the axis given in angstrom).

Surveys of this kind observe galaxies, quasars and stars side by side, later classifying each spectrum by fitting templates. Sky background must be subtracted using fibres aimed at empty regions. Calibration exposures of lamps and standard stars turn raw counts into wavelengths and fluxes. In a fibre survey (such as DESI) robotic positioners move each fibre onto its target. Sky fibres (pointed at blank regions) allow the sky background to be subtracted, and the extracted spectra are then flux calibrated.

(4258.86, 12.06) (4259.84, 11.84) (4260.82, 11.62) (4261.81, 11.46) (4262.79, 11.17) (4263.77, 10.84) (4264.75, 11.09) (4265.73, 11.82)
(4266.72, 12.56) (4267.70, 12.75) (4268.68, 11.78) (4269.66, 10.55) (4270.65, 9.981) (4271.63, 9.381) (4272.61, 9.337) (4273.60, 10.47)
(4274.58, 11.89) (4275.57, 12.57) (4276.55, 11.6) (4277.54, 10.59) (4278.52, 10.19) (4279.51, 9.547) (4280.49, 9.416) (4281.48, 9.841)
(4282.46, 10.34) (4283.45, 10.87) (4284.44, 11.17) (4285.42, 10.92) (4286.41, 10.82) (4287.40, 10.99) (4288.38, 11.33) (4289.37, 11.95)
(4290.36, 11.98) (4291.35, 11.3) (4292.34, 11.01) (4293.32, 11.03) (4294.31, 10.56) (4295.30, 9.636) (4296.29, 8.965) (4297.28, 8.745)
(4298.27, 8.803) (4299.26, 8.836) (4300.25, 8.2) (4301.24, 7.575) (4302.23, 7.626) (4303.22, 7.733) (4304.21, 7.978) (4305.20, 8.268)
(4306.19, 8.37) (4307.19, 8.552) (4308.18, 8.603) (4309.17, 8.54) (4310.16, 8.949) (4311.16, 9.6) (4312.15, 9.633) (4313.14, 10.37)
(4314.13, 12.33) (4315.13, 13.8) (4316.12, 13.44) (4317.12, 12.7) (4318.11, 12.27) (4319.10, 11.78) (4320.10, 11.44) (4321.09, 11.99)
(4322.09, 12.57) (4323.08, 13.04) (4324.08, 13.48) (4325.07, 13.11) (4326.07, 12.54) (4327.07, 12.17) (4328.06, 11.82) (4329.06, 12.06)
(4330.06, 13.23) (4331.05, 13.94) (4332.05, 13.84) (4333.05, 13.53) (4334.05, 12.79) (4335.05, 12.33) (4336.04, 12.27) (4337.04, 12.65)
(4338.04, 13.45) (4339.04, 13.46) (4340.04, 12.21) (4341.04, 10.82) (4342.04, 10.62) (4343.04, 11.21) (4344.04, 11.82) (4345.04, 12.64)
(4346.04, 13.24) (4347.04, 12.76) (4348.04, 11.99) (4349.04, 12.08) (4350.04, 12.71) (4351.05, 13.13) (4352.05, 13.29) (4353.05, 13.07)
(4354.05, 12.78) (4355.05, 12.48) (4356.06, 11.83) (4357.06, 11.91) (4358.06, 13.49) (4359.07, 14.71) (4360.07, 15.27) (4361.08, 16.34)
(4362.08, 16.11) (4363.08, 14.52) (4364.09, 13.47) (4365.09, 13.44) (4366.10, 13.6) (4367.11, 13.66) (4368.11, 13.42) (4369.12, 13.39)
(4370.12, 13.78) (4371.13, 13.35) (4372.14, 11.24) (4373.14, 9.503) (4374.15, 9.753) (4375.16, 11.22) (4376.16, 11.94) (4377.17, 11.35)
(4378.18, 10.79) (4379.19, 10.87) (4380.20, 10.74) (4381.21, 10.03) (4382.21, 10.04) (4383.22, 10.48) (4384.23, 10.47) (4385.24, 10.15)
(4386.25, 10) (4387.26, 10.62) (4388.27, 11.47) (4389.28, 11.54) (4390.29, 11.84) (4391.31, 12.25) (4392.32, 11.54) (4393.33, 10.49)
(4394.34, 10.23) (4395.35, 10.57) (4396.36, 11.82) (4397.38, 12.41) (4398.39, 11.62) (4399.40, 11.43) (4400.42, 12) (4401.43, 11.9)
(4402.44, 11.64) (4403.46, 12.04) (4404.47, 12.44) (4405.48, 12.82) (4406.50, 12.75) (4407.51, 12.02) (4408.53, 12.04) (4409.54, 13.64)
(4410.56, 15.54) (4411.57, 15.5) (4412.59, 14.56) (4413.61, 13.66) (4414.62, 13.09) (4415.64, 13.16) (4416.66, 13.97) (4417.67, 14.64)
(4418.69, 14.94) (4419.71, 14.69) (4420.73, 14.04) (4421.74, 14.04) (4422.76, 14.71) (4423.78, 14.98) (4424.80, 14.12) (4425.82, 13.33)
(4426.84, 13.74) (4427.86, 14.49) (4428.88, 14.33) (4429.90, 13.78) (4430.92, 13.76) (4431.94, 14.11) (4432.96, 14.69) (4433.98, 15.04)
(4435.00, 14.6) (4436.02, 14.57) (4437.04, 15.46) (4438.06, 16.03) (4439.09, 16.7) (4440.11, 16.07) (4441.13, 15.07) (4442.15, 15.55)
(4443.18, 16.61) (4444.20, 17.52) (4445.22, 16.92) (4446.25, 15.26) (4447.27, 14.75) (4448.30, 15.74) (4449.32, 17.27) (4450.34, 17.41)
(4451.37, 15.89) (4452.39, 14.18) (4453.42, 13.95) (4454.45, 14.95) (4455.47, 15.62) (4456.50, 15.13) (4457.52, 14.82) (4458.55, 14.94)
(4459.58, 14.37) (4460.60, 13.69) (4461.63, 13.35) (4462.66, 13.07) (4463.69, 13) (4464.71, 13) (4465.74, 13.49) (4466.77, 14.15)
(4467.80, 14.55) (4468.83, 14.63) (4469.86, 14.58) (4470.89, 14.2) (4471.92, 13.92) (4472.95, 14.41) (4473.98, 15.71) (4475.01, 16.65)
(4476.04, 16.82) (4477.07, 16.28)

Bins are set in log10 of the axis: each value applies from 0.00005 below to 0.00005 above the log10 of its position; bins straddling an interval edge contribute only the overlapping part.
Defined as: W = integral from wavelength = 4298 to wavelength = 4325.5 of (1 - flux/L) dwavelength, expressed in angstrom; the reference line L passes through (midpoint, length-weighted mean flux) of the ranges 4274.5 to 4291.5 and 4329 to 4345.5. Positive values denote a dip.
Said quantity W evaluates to 3.4 angstrom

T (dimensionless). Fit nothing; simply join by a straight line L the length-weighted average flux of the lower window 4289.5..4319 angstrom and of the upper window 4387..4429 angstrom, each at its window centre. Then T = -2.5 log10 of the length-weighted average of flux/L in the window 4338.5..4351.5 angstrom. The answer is -0.10 mag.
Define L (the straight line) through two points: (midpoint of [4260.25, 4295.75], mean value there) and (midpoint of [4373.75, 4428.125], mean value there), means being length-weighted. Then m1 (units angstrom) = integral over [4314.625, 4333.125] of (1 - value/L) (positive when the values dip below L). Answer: -2.1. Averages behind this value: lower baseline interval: 11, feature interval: 12.8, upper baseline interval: 12.3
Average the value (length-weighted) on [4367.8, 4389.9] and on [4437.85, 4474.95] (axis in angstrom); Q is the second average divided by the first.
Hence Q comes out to 1.34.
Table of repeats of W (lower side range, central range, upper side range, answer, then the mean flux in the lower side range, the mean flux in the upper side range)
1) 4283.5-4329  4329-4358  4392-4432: -2.7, 10.6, 13.2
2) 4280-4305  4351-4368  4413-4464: -2.2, 9.89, 14.8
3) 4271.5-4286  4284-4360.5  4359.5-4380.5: 1.1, 10.6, 12.8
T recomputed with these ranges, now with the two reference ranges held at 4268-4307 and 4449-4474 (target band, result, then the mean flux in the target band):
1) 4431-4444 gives -0.109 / 15.4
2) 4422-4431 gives -0.040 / 14.1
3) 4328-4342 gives -0.129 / 12.7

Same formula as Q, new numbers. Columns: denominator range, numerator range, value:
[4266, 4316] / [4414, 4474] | 1.44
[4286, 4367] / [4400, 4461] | 1.24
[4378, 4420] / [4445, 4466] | 1.22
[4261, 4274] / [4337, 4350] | 1.11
